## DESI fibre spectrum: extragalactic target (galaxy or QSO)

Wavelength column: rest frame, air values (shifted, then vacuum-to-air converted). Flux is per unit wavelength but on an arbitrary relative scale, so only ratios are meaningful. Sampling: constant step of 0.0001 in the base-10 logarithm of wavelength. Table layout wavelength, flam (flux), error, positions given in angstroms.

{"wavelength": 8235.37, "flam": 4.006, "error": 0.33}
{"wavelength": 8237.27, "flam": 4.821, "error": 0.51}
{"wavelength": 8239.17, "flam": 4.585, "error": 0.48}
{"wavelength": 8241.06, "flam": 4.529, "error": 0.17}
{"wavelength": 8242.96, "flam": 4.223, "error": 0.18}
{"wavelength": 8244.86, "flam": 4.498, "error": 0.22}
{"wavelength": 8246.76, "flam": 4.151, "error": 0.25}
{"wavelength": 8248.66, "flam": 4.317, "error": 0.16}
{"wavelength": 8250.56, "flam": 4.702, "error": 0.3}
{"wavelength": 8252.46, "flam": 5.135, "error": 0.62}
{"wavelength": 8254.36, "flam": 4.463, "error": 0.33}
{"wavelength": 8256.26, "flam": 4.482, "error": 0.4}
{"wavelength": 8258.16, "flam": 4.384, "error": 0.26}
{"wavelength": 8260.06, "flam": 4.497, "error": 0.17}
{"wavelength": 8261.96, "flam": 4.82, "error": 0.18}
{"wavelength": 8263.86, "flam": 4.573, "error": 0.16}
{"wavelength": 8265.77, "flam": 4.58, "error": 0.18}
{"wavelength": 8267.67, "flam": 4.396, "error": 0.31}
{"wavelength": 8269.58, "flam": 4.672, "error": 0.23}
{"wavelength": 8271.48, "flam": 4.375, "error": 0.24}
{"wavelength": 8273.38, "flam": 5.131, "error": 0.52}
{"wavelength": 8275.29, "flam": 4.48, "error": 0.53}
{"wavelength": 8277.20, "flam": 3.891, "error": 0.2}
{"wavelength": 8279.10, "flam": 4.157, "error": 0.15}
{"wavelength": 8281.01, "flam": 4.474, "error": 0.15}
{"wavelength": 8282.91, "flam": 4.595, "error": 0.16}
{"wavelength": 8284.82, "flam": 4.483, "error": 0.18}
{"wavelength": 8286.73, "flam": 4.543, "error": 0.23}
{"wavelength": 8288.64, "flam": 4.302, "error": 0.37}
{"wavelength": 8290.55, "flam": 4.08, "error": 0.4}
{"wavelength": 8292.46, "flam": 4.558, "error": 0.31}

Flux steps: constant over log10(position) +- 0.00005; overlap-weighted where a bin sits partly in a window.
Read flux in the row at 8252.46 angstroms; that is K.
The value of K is 5.135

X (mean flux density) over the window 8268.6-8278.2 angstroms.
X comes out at 4.51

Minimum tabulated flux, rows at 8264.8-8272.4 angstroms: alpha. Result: 4.375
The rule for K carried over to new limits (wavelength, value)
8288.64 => 4.302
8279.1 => 4.157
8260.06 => 4.497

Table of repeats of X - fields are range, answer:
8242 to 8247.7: 4.29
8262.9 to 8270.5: 4.55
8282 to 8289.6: 4.48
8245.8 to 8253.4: 4.57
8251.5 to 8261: 4.59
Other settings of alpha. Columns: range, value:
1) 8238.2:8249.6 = 4.151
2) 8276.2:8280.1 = 3.891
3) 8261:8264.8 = 4.573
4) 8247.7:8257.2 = 4.317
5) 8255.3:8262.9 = 4.384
